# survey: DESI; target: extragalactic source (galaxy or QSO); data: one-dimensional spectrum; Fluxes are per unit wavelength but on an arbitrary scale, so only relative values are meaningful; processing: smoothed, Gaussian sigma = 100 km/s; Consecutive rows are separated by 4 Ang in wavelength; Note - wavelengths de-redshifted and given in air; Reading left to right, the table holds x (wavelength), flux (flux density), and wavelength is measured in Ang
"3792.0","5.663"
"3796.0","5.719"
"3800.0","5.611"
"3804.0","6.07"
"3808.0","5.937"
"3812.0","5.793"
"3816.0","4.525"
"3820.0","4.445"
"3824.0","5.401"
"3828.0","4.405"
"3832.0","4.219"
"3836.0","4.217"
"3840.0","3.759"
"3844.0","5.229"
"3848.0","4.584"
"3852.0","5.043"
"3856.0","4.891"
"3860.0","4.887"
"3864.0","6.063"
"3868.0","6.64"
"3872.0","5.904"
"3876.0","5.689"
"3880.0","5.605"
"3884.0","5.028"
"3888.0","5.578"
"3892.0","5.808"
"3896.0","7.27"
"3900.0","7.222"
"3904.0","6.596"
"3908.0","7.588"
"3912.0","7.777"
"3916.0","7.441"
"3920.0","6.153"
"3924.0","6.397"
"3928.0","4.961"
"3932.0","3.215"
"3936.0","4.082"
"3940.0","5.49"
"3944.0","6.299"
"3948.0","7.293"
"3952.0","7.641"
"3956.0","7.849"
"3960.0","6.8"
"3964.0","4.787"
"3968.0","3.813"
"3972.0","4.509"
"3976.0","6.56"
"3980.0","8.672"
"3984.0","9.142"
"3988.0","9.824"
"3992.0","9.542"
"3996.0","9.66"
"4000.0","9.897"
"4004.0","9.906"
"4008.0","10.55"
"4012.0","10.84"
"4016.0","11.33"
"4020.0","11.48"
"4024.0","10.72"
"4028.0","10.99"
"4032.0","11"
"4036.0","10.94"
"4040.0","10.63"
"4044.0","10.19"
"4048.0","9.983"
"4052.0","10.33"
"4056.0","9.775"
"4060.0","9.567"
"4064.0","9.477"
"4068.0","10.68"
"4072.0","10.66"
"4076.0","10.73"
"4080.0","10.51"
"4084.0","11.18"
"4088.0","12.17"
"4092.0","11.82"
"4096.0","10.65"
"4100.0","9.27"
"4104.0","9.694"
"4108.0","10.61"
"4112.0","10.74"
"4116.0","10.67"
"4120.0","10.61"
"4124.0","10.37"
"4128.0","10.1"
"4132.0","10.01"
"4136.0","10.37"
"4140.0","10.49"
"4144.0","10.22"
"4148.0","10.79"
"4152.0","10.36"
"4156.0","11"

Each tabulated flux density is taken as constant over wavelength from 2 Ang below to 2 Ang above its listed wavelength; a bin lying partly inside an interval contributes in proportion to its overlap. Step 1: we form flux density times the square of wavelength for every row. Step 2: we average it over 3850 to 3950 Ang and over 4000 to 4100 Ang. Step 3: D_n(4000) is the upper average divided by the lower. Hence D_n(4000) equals 1.92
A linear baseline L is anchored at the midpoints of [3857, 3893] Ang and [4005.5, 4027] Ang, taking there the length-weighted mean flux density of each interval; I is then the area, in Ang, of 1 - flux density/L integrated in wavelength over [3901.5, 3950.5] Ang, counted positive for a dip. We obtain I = 8.9 Ang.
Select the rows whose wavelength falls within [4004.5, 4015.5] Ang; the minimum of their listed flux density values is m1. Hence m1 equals 10.55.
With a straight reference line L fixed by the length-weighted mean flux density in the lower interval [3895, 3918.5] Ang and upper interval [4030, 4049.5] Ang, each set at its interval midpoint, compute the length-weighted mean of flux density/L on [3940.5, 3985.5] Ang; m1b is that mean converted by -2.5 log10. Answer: 0.30 mag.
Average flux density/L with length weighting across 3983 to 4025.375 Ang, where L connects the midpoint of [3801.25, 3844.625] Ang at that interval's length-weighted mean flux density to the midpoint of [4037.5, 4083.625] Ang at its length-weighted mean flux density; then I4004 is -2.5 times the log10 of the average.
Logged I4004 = -0.14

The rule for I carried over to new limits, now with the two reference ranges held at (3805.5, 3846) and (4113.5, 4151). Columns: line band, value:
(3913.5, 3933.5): 2.5 Ang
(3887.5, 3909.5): -2.1 Ang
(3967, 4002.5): -1.6 Ang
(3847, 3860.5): 1.2 Ang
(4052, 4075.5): -2.4 Ang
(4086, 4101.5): -2.1 Ang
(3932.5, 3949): 3.5 Ang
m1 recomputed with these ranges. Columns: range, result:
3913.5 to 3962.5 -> 3.215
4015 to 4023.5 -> 11.33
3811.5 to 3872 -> 3.759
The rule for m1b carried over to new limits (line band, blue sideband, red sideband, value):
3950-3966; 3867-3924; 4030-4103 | 0.170 mag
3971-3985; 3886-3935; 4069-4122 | 0.093 mag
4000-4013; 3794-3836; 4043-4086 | -0.137 mag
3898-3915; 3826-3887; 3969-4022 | -0.111 mag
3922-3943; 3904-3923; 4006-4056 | 0.490 mag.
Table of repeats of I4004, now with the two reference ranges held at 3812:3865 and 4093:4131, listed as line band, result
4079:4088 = -0.15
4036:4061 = -0.13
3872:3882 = -0.03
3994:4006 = -0.22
